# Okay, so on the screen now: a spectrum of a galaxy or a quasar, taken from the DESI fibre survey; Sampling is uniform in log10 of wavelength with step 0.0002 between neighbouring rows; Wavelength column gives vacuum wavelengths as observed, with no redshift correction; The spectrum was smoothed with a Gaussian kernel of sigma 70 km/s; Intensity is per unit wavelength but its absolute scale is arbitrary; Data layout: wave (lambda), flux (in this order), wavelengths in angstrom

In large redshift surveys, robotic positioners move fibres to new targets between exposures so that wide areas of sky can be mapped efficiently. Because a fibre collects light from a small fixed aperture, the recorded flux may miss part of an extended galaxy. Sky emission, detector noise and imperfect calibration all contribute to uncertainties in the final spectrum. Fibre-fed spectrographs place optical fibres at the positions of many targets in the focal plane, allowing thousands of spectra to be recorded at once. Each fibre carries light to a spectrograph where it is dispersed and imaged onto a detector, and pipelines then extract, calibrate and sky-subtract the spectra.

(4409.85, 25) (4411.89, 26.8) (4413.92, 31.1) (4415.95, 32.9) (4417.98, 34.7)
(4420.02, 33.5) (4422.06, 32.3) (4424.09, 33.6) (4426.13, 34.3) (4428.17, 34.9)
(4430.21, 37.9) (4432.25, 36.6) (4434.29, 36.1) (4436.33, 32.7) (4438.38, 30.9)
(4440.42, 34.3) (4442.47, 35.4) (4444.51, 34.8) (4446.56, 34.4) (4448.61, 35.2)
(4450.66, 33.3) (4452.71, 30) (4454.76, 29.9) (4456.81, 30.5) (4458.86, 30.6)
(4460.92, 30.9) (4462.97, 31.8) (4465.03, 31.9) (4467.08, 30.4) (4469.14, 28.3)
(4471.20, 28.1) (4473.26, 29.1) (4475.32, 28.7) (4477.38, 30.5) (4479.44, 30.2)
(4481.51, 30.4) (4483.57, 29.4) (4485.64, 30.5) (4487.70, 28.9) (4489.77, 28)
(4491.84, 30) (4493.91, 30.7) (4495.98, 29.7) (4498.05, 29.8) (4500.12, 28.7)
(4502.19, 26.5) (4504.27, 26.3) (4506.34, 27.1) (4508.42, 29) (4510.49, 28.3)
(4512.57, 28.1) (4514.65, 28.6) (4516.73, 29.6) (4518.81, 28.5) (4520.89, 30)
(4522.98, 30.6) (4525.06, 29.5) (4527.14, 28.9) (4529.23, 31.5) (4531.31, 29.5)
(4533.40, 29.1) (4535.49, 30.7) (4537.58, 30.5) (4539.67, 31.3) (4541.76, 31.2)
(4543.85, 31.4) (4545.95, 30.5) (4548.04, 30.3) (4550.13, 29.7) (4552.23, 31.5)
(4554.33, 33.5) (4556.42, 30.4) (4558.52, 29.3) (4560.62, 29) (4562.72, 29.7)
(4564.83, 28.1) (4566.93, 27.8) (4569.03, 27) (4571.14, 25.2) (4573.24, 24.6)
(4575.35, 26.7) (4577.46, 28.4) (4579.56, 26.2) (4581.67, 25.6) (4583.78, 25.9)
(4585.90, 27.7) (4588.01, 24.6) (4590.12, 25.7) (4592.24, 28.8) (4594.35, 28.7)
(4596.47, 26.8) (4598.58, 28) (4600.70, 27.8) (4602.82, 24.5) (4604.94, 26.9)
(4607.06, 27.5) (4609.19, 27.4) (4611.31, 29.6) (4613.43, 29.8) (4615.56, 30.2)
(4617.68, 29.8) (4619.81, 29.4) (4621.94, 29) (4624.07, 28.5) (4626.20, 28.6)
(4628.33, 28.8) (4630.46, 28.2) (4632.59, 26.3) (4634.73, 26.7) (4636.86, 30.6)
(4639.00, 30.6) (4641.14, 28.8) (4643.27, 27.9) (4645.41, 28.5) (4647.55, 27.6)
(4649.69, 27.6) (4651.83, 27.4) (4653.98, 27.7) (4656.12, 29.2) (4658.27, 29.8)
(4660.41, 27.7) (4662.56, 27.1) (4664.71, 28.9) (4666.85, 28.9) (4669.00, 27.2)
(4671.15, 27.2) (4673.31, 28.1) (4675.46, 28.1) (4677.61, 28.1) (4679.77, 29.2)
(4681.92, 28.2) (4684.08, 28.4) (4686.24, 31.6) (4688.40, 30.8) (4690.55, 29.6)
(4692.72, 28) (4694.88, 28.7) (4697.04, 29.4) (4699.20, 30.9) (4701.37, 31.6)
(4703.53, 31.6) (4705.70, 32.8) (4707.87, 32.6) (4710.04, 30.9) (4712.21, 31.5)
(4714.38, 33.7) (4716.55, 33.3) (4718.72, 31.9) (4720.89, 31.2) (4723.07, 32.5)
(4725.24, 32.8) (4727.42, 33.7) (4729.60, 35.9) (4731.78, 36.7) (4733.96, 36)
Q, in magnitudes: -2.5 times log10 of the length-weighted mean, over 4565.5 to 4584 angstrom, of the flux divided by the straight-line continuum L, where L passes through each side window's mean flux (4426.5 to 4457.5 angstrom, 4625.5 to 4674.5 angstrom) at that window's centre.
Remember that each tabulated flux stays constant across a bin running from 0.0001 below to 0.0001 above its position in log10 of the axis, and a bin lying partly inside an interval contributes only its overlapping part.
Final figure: 0.15 mag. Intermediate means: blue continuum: 33.8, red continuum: 28.2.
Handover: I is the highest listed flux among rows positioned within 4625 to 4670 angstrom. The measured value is 30.6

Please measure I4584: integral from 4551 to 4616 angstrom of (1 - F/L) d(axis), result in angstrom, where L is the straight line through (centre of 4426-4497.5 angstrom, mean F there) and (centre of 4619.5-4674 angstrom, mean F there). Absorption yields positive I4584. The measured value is 3.6 angstrom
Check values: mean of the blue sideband 31.6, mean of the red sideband 28.3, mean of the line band 27.8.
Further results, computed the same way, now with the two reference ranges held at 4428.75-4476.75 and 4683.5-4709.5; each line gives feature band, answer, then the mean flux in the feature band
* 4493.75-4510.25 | 1.8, 28.4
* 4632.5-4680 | 4.0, 28.2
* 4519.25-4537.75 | 1.0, 30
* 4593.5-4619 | 2.5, 28.1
